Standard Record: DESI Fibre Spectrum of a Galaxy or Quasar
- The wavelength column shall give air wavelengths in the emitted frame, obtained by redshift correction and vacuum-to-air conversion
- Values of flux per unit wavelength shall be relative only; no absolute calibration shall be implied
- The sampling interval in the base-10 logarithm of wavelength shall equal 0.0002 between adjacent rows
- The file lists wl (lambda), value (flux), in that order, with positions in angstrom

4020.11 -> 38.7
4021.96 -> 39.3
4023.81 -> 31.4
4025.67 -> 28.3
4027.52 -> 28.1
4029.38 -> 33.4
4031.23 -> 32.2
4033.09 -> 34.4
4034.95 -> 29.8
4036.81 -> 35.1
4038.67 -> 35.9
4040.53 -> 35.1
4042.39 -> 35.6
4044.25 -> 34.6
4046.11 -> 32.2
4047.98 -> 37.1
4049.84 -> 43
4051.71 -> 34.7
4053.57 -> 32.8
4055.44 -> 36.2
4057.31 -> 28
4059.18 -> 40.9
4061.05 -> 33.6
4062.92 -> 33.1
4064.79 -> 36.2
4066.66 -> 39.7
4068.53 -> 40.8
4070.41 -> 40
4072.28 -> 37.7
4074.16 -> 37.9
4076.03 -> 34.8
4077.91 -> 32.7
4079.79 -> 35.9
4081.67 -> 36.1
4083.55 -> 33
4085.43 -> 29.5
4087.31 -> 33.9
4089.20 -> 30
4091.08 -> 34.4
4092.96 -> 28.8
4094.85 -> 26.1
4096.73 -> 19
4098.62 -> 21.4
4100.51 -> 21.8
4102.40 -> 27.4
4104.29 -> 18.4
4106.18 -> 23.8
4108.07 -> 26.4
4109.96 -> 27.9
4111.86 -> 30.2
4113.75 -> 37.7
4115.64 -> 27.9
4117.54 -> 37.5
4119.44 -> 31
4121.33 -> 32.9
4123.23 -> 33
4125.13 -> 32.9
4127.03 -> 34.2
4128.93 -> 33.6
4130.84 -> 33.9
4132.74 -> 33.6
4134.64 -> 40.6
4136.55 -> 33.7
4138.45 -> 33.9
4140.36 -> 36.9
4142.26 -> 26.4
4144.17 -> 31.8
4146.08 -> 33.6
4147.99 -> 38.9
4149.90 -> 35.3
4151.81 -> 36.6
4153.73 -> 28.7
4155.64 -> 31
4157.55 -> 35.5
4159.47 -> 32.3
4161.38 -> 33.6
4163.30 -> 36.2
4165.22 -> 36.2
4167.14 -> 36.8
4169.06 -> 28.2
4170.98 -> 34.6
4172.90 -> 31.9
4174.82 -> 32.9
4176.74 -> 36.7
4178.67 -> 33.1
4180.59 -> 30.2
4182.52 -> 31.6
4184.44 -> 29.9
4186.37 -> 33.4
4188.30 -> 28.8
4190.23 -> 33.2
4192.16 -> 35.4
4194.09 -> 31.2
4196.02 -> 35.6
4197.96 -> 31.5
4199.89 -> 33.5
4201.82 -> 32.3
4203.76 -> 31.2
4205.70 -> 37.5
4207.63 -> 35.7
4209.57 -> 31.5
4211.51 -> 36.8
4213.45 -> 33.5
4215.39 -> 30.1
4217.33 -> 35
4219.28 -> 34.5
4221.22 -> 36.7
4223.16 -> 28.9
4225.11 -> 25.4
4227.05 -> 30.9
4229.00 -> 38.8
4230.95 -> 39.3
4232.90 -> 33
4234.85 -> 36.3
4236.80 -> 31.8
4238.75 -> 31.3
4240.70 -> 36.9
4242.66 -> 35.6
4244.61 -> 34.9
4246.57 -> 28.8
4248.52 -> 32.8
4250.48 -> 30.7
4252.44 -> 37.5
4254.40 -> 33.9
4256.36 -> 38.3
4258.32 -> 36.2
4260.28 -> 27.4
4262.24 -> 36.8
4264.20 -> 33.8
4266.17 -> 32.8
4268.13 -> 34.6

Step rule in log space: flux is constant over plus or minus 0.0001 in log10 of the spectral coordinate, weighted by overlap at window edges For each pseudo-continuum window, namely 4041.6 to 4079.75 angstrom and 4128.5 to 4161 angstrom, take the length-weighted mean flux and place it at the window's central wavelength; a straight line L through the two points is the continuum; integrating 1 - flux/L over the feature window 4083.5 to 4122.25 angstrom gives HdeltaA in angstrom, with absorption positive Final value 7.3 angstrom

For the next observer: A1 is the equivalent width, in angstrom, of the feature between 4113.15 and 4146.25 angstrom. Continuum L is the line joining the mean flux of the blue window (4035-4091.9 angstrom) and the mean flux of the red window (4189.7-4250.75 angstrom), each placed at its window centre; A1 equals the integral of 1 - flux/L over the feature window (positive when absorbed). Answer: 0.90 angstrom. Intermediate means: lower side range 35.3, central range 33.6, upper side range 33.5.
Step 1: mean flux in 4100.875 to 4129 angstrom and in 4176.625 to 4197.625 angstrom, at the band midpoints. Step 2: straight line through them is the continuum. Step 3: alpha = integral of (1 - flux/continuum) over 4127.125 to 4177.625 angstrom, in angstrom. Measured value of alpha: -4.4 angstrom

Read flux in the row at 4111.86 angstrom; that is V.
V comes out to 30.2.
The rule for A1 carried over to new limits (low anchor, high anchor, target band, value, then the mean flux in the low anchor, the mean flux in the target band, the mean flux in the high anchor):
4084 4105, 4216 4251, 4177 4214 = -1.7 angstrom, 26.7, 33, 33.4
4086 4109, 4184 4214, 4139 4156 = -2.2 angstrom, 26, 33.3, 33.2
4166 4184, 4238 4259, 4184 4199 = 0.3 angstrom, 32.8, 32.5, 34.3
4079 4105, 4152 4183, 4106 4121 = -0.5 angstrom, 28.3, 30.8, 33.2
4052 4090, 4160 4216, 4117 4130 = 0.3 angstrom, 35.1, 33.5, 33.2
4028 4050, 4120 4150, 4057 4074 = -1.3 angstrom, 34.4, 37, 34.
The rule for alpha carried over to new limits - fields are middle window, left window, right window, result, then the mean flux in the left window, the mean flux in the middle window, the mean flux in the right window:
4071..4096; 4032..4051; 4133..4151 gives 1.3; 35.2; 33.1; 34.6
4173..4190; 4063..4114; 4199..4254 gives 0.4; 31.1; 32.1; 33.6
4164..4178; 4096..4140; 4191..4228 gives -0.9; 30.3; 33.9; 33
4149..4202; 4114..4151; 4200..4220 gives 1.1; 33.9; 33.1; 33.8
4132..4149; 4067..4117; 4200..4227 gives -1.5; 30.7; 34.4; 33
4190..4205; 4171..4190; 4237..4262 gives -0.2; 32.2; 33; 33.7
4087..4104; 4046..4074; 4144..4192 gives 4.4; 36.6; 26.4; 33.3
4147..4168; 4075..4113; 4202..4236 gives -2.3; 28.6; 34.6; 33.8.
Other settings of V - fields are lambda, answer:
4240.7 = 36.9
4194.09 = 31.2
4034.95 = 29.8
